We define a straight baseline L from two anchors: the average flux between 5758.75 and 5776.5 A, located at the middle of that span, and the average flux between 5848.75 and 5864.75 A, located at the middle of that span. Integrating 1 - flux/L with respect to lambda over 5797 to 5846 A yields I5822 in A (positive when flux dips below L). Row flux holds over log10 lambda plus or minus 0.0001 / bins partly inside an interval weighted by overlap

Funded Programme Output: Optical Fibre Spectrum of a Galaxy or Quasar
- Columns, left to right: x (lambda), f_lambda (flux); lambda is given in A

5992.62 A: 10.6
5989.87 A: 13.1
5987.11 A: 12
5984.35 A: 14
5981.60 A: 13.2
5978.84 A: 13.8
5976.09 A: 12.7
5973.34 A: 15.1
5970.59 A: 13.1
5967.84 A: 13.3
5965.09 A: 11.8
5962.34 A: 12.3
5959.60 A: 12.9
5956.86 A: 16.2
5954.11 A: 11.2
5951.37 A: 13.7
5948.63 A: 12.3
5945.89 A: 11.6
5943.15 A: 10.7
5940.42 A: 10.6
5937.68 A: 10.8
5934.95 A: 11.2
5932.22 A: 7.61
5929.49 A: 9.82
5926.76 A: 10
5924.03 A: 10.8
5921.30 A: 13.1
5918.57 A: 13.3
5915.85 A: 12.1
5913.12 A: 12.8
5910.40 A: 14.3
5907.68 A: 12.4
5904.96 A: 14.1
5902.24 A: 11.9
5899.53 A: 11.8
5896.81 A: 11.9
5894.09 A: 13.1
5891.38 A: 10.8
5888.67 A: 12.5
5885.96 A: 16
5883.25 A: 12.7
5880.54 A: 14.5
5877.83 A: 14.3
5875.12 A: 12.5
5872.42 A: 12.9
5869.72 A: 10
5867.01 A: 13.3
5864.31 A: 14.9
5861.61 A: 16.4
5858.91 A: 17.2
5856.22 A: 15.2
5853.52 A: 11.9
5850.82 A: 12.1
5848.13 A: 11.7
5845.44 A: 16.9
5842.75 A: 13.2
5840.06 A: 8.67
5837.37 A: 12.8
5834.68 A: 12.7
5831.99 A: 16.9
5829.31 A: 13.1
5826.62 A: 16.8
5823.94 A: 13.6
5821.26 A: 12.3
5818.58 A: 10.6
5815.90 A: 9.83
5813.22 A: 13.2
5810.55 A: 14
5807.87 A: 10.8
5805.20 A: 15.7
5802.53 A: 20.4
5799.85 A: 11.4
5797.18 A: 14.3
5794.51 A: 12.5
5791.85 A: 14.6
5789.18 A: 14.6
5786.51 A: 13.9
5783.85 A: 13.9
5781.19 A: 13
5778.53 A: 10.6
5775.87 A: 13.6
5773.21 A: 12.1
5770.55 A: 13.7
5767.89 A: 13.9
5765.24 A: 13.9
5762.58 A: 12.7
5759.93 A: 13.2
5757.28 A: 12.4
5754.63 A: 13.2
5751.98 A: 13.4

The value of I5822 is 1.86 A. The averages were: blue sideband 13.3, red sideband 14.5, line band 13.5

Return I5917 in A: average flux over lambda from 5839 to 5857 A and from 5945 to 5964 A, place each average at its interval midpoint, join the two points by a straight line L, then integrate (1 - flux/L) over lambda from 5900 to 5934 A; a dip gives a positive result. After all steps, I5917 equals 2.7 A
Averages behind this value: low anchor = 12.8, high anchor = 12.9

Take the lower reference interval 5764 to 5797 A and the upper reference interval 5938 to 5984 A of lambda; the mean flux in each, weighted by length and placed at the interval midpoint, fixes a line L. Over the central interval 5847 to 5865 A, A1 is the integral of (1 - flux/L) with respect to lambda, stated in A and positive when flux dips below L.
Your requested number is -1.5 A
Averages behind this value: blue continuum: 13.4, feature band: 14.2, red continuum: 12.8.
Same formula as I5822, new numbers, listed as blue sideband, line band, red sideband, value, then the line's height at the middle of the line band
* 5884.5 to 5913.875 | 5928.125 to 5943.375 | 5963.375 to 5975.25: 3.50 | 13.1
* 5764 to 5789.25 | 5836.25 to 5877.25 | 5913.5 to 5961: -2.87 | 12.5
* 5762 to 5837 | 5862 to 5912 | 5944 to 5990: 0.81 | 13.3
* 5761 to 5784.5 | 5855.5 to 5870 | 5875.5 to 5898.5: -1.84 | 13.1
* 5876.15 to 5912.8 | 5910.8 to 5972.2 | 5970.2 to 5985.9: 6.82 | 13.4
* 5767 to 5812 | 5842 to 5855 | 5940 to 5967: 0.06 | 13.2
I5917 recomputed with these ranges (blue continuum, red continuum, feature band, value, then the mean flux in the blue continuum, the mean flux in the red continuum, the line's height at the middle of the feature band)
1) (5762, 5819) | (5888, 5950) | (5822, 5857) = -1.9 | 13.4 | 11.7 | 12.7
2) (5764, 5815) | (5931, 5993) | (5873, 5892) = -0.6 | 13.7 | 12.4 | 13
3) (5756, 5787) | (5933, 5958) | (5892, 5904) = 0.1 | 13.1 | 11.9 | 12.2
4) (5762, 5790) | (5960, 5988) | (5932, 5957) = 3.1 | 13.3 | 13.1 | 13.2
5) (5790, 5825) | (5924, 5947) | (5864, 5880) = -1.5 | 13.3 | 10.3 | 11.8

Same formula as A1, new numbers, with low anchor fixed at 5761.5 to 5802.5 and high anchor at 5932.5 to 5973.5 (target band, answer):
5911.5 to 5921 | -0.23 A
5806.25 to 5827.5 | 1.01 A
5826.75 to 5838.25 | -0.97 A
